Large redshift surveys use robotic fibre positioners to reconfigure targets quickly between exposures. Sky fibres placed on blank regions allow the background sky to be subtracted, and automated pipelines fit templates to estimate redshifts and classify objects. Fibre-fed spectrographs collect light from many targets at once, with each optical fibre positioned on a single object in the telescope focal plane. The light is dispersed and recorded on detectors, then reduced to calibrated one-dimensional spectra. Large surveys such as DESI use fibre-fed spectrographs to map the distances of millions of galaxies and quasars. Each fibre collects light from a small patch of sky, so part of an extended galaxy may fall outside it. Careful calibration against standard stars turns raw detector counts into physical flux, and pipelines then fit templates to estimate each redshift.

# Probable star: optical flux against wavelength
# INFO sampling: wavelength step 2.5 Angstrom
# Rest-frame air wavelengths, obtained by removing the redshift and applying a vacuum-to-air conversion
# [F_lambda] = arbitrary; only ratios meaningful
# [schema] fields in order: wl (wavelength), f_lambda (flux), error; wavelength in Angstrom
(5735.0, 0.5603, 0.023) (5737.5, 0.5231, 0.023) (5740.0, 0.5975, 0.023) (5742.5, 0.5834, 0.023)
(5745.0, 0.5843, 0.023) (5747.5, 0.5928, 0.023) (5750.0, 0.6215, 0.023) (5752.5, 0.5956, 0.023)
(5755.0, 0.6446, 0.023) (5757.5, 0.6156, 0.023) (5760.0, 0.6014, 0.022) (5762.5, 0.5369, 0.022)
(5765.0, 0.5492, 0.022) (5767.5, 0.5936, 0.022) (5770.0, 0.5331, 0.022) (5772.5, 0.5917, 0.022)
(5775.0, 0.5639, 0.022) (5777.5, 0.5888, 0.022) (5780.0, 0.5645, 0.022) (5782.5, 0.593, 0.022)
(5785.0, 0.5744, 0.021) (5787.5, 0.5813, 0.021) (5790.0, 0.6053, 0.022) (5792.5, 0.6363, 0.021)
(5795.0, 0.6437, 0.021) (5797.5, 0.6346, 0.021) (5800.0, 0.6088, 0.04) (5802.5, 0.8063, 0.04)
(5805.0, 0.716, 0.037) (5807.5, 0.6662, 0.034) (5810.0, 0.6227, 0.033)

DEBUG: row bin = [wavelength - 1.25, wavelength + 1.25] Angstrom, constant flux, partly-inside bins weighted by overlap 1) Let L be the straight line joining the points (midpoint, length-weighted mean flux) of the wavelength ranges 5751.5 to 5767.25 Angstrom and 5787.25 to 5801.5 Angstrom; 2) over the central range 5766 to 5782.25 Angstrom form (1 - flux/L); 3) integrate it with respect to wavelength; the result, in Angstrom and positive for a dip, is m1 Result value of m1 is 0.8 Angstrom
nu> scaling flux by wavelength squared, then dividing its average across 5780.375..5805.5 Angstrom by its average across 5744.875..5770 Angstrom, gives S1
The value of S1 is 1.09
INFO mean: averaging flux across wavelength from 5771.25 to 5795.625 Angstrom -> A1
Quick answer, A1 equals 0.593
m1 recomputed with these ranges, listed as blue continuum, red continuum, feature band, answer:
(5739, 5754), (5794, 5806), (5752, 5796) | 3.5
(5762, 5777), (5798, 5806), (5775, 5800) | 1.6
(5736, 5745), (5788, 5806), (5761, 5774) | 1.1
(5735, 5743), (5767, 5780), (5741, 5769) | -1.2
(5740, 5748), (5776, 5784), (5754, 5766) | -0.1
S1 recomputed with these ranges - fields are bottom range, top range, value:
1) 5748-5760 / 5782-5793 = 0.98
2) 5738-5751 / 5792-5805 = 1.16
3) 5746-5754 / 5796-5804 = 1.15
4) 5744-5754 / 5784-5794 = 1.02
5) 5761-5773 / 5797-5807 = 1.25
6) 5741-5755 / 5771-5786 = 0.97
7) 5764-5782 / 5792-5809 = 1.19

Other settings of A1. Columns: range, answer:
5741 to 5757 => 0.604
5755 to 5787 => 0.578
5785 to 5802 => 0.623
